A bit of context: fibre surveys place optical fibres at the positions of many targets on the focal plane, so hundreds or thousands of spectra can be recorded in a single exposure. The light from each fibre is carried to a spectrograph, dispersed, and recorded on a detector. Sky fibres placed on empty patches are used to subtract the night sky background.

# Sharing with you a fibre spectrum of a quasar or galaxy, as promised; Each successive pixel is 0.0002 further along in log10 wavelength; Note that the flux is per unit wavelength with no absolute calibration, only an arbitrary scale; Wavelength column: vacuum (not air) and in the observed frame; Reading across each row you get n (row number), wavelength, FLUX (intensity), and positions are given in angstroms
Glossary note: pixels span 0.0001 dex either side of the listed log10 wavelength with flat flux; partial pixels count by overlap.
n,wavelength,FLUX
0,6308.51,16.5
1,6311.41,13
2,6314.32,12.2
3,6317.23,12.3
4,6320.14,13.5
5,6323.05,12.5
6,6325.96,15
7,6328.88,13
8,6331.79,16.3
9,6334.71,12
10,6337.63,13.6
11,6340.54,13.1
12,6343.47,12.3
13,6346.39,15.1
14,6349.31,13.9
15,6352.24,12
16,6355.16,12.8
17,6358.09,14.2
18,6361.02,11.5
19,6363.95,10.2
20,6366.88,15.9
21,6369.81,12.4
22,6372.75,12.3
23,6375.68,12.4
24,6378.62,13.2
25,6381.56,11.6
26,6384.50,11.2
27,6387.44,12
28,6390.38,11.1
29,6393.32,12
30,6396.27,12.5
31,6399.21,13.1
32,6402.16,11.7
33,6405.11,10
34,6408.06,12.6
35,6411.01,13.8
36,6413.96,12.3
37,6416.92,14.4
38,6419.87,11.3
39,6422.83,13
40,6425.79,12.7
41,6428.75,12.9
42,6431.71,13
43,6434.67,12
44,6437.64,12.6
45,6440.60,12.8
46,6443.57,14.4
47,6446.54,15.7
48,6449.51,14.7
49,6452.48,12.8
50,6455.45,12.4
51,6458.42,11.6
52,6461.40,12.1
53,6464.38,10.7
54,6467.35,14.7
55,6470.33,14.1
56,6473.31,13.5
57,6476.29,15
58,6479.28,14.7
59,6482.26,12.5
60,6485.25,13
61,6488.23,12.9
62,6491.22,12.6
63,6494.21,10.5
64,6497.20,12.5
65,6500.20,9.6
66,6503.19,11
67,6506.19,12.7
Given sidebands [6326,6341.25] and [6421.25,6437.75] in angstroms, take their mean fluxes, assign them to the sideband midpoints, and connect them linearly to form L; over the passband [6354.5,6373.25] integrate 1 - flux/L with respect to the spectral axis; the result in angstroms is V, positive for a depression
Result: 0.90 angstroms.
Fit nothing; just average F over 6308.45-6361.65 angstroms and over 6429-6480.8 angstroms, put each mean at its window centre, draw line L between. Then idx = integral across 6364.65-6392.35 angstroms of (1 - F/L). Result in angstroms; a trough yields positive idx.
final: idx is 2.00 angstroms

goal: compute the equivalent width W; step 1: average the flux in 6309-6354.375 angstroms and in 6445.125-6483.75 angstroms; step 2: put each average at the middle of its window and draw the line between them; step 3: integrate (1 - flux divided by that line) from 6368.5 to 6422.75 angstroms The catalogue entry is 4.7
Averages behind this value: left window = 13.4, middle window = 12.2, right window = 13.4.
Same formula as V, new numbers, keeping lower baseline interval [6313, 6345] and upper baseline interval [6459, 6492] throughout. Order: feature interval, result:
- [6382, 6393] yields 1.4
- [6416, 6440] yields 1.0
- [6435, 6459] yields -0.3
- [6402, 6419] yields 1.0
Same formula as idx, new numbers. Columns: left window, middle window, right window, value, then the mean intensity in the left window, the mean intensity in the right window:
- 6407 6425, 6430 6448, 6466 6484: -0.07 angstroms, 12.9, 14.1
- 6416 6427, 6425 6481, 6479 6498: -2.74 angstroms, 12.8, 12.6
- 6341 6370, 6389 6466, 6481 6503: -1.23 angstroms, 13.1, 11.9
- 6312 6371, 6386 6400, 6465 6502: 1.06 angstroms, 13.2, 12.9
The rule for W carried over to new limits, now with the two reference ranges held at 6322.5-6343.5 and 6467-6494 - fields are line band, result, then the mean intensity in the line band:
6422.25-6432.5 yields 0.5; 12.9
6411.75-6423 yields 0.6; 12.8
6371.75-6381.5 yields 0.8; 12.5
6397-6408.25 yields 1.4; 11.8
